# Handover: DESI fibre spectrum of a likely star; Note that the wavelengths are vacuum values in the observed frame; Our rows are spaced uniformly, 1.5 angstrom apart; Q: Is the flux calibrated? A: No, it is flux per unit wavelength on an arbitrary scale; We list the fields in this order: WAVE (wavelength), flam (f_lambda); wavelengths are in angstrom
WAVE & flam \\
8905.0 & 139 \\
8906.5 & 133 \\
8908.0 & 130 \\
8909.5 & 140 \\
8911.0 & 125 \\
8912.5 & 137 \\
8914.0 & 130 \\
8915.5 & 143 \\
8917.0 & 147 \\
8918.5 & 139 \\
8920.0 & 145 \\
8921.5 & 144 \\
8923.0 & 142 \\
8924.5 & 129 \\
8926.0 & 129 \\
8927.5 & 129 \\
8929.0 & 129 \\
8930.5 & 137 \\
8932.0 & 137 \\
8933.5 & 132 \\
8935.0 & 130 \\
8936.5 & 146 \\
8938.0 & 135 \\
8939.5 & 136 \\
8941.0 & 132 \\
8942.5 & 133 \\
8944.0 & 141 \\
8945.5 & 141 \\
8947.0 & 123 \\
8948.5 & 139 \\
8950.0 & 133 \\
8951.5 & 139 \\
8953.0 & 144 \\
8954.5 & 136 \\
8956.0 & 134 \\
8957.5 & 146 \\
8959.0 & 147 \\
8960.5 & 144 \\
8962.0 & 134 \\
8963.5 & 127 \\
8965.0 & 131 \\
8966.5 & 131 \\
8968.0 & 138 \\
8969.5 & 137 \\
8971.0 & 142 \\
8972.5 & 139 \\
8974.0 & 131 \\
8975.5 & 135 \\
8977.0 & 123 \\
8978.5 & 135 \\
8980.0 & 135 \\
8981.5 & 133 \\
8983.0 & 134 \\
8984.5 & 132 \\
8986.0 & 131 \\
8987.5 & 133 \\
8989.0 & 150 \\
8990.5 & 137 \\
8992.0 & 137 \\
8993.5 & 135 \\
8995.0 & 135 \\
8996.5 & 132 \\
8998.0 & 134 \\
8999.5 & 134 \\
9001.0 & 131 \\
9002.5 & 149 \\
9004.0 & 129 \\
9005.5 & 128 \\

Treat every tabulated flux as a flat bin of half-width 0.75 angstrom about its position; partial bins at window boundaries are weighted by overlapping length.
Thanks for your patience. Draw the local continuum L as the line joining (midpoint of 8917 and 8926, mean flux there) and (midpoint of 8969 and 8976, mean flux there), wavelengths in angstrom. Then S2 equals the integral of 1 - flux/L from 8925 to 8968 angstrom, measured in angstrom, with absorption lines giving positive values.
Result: 0.8 angstrom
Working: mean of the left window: 140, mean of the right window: 137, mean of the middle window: 136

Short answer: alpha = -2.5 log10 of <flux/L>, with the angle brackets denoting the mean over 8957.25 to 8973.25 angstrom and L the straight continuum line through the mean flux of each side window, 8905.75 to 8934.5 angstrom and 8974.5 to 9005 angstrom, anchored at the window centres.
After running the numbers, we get -0.02 mag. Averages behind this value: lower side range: 136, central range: 138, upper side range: 135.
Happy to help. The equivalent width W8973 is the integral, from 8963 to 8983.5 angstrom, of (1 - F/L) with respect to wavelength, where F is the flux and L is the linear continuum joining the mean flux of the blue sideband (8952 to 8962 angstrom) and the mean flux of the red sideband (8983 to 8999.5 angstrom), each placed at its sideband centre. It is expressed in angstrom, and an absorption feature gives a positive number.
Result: 0.7 angstrom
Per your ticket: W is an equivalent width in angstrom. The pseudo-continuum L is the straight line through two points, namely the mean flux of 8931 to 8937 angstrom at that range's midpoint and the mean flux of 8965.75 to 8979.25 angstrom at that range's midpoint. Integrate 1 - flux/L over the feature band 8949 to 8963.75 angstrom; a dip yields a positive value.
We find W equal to -0.4 angstrom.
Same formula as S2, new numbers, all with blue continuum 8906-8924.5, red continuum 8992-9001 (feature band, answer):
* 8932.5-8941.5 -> 0.1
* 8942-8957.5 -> -0.1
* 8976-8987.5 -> 0.2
